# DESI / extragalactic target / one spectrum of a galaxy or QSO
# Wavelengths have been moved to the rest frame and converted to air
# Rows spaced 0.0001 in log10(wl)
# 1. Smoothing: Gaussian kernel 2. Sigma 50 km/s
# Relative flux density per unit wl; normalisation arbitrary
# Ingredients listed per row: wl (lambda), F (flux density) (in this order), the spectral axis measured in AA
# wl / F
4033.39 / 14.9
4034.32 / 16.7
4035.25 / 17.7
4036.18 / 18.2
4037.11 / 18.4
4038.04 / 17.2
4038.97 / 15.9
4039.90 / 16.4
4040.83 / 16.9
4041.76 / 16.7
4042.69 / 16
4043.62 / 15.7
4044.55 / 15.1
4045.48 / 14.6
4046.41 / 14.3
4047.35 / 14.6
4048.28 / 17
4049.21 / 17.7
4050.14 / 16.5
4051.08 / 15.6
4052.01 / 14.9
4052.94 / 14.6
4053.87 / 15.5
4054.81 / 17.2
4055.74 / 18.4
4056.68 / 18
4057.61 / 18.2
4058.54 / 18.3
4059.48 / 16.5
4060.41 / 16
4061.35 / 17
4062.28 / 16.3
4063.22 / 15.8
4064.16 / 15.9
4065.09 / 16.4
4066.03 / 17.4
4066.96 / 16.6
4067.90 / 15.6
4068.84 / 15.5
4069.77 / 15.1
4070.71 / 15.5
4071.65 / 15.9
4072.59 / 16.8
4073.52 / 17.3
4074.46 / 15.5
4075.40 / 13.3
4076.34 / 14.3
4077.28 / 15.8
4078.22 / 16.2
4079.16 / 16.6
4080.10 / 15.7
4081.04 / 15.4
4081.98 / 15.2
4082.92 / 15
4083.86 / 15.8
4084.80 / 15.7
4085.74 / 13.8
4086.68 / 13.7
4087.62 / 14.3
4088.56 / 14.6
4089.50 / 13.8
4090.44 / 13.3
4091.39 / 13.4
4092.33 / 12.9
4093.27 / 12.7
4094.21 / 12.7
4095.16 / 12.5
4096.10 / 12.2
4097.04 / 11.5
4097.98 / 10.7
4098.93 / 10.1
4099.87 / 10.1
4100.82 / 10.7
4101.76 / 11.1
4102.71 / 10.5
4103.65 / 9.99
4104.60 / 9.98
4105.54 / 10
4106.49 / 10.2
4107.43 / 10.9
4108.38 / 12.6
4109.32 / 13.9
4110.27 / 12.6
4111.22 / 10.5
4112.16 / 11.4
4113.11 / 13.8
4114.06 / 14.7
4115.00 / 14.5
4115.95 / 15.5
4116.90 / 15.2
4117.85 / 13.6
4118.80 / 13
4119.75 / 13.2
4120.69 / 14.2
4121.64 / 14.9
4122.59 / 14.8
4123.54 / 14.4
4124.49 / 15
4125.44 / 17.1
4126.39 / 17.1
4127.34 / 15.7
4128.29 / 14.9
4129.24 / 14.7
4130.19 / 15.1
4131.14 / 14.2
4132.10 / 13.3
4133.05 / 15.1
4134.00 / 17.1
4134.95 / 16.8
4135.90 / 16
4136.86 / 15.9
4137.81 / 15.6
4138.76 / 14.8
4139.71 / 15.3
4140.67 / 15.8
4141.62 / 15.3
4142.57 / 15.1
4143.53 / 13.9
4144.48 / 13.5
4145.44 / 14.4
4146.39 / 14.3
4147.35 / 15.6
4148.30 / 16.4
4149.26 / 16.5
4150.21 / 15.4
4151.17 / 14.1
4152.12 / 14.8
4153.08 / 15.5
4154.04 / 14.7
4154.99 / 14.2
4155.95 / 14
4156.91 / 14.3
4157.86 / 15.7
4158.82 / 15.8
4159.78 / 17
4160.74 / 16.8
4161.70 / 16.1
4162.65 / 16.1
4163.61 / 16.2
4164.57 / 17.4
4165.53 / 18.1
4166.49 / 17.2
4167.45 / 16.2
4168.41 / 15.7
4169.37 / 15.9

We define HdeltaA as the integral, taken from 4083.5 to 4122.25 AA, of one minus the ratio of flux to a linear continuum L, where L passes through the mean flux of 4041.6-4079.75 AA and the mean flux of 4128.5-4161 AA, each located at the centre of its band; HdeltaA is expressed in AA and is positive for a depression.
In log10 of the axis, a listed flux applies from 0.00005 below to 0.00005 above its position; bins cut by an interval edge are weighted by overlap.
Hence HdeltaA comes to 7.29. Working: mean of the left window 16.1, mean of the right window 15.2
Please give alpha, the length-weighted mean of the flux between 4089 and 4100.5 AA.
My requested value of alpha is 12.1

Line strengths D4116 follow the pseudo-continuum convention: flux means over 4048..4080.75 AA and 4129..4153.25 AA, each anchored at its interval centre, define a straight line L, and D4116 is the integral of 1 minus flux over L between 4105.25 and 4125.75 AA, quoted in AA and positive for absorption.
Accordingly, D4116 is 2.72 AA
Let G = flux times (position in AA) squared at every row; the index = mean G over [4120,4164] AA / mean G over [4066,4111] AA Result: 1.16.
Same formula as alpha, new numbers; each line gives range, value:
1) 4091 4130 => 12.9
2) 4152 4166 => 15.8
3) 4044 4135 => 14.5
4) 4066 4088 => 15.5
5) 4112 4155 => 15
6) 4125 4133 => 15.2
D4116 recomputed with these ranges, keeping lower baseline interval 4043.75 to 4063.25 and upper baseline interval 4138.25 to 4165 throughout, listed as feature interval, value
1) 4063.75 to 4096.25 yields 2.21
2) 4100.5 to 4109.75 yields 2.82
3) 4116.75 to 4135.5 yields 0.72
